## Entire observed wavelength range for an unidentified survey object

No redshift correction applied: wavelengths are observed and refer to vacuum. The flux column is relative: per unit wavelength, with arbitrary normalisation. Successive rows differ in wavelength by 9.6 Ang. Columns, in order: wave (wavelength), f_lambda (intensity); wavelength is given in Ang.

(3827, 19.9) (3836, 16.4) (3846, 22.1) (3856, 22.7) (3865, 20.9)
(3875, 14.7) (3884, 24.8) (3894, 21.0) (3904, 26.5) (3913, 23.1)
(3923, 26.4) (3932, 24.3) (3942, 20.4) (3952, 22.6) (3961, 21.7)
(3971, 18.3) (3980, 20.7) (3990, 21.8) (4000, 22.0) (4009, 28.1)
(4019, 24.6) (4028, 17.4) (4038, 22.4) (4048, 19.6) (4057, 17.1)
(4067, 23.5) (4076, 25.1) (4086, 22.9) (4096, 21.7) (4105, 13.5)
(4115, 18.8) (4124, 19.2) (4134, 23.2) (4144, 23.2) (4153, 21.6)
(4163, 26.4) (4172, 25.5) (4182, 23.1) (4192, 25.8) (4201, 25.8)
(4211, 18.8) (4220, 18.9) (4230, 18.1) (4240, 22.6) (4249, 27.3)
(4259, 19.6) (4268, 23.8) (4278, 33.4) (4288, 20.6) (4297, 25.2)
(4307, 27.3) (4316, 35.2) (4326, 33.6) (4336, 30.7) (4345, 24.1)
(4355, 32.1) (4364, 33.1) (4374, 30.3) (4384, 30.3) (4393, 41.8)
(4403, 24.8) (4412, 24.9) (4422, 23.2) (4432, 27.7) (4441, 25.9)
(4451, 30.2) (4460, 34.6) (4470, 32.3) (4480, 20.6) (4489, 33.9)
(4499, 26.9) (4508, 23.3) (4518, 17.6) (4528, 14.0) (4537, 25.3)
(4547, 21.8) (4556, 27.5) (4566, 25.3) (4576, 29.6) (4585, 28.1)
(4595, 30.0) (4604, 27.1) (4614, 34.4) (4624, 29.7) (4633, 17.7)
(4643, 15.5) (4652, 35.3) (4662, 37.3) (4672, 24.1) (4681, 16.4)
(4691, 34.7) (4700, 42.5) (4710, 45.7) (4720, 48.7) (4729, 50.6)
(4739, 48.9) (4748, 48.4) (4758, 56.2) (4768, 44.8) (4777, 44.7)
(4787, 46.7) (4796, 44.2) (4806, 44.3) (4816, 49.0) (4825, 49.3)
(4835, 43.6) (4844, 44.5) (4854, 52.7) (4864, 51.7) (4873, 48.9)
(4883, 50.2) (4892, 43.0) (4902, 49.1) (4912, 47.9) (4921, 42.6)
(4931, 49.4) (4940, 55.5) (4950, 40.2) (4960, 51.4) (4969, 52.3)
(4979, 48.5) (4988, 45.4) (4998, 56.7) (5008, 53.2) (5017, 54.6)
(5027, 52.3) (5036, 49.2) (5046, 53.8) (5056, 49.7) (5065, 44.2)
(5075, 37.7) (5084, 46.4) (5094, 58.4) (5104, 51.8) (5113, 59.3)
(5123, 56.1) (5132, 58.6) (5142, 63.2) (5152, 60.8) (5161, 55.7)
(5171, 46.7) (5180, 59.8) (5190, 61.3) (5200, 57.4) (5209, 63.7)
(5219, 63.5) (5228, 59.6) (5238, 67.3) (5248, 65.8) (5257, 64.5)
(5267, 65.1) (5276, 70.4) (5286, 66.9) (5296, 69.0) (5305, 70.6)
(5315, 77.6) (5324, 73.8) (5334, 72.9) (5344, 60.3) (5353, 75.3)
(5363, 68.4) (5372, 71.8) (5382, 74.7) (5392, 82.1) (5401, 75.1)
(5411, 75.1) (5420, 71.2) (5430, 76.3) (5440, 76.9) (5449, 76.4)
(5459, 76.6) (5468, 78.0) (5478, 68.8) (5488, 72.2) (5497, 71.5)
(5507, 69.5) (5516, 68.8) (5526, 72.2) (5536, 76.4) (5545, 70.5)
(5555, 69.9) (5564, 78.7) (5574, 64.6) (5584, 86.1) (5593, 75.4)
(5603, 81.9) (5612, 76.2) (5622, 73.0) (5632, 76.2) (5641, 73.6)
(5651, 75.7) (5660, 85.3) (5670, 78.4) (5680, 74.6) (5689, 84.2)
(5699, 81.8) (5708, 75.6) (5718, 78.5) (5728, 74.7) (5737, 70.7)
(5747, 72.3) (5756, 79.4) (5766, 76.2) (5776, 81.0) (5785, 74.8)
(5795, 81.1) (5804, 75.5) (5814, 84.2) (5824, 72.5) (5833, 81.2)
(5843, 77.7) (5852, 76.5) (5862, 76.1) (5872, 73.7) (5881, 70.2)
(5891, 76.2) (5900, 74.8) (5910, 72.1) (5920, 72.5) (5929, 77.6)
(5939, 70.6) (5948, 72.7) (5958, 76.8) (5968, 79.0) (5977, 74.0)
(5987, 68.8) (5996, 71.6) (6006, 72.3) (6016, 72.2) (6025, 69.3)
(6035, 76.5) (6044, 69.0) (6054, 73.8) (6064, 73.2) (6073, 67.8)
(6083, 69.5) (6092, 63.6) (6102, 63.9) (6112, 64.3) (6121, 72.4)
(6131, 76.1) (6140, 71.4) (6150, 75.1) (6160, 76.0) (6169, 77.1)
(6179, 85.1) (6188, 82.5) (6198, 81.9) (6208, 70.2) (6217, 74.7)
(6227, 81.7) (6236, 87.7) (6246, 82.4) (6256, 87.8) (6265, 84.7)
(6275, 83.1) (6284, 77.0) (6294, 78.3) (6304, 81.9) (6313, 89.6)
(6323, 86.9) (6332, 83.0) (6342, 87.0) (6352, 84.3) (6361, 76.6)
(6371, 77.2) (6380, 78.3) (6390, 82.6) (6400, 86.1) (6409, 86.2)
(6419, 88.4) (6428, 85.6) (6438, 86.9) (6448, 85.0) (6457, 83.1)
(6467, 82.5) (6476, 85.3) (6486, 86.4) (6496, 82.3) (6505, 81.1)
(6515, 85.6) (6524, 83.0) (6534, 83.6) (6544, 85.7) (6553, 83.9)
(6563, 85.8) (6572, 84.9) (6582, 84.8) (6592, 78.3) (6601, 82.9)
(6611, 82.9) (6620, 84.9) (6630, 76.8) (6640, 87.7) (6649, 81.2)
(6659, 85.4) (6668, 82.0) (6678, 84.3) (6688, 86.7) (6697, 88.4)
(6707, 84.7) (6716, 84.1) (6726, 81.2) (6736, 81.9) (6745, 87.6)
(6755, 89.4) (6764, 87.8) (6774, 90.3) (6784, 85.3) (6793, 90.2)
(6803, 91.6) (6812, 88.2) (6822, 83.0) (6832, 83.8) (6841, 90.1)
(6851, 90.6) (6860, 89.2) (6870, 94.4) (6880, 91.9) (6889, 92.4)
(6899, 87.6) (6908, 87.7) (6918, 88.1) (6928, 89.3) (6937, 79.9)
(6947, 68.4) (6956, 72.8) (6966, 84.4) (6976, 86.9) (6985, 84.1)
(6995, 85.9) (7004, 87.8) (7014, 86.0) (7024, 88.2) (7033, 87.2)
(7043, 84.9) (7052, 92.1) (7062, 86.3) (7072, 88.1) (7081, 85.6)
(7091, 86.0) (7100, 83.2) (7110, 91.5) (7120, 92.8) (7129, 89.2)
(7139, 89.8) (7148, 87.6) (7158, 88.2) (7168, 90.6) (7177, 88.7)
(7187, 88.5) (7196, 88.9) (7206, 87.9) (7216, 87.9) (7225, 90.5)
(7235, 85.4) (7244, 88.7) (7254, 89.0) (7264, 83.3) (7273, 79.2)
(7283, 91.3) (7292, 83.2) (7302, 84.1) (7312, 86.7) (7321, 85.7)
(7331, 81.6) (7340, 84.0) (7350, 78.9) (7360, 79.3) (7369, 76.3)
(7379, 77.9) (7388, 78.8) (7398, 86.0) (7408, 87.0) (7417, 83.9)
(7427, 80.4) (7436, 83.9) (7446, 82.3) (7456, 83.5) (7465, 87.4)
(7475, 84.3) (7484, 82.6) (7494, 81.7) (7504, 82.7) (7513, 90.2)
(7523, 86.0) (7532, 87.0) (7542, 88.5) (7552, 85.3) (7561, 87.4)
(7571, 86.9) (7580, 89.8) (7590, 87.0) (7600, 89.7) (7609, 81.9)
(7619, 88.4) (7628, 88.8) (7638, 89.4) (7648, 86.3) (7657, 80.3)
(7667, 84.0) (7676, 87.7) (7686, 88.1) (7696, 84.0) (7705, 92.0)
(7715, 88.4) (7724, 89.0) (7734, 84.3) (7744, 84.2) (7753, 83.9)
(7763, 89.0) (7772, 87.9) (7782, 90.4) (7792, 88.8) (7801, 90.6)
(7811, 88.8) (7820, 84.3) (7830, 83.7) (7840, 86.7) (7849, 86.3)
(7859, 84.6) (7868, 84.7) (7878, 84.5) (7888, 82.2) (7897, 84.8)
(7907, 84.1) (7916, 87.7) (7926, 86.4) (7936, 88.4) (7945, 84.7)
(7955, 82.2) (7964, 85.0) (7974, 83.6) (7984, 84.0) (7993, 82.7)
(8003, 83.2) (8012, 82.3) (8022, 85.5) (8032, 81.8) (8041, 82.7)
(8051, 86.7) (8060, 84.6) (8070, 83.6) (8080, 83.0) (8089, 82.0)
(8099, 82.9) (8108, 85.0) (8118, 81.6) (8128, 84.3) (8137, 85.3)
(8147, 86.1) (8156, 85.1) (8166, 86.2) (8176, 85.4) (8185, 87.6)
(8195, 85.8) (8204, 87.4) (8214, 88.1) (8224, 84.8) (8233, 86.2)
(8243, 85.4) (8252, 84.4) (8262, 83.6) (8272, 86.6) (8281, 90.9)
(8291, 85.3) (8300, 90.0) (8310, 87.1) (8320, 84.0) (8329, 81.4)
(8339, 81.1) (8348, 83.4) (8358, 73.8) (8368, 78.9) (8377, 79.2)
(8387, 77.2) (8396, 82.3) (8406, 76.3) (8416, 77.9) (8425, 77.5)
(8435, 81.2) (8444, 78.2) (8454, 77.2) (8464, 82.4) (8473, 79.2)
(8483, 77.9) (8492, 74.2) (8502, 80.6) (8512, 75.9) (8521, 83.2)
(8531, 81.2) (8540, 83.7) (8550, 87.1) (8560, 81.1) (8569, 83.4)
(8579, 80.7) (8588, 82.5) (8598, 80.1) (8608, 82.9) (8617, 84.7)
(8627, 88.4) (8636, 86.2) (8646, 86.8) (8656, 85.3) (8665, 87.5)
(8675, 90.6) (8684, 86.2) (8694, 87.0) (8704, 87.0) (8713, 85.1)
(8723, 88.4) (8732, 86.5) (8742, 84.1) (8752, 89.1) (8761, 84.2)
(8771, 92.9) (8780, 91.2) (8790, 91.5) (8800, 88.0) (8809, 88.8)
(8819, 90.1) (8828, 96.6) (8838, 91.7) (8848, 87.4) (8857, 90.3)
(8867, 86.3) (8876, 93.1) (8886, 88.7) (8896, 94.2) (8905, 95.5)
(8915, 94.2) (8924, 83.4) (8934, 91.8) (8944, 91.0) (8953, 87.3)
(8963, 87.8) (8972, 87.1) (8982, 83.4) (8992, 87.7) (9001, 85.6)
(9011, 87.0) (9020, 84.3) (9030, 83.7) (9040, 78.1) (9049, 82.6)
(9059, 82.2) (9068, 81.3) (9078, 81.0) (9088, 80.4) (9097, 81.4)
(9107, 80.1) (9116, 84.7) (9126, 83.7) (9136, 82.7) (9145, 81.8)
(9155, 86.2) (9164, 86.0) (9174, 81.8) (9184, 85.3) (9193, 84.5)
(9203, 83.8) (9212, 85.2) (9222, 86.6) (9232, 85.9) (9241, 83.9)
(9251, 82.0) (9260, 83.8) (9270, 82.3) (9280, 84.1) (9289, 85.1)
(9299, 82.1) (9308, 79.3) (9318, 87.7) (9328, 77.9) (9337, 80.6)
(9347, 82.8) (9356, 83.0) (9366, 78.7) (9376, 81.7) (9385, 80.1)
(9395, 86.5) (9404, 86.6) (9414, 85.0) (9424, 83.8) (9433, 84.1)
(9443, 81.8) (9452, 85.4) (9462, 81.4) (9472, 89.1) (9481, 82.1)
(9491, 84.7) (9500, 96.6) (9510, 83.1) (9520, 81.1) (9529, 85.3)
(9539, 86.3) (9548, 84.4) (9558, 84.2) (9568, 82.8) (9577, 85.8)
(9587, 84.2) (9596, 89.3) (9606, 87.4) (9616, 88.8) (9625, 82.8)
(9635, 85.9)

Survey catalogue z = 0.179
